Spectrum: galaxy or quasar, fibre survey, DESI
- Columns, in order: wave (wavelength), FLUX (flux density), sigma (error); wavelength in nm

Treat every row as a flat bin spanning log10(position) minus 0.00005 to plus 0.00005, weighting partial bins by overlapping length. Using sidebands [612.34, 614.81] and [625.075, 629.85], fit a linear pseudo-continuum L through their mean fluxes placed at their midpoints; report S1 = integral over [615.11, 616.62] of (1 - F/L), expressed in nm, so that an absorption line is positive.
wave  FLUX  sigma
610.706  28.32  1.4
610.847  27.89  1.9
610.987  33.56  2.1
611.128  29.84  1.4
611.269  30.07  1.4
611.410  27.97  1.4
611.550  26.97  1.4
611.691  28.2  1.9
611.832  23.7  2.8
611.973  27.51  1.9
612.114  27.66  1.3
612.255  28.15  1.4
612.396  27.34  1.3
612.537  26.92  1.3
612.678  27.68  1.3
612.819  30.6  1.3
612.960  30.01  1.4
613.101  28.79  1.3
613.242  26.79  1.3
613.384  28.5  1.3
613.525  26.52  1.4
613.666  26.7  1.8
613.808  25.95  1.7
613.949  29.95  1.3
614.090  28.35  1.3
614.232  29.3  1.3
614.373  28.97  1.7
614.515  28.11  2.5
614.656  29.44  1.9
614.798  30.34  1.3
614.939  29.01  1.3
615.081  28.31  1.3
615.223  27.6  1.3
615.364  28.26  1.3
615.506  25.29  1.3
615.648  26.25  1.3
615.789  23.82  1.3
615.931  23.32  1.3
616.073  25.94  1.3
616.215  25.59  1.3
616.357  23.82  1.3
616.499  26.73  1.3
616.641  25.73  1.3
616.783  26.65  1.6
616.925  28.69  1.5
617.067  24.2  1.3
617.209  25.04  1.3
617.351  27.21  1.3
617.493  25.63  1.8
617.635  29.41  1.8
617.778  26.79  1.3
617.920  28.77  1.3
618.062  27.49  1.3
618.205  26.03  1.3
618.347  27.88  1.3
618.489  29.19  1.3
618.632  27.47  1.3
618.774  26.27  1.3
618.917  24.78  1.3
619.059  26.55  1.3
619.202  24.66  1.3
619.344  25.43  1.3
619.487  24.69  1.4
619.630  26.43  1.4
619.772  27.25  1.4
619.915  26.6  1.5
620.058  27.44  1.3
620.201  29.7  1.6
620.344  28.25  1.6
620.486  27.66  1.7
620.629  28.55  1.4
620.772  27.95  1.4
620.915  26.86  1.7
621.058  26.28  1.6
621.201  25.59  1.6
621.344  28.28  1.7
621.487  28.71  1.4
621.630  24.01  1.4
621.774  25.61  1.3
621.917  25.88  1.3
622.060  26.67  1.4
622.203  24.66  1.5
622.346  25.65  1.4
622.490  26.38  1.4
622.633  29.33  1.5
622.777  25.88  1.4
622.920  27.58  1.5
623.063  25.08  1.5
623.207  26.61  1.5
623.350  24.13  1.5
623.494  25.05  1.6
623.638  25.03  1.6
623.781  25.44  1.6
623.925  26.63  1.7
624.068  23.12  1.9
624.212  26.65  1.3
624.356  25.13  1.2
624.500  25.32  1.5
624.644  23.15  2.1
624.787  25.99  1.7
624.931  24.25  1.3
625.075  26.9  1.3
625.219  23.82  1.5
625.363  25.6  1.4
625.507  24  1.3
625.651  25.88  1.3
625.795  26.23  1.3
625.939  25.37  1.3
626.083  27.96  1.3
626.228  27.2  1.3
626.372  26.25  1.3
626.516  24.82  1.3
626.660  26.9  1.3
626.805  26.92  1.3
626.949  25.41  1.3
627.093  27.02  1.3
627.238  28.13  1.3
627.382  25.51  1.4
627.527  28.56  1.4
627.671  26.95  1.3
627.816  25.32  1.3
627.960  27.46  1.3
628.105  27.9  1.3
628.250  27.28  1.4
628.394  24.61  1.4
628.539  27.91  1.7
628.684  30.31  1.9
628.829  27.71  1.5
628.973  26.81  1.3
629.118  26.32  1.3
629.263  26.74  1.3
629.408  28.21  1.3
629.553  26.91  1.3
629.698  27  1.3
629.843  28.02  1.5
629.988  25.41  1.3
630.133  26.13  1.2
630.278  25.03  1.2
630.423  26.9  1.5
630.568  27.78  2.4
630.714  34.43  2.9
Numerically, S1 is 0.12 nm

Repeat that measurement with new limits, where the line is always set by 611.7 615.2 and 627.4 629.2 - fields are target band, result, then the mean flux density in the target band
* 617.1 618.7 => 0.032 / 27.3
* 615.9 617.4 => 0.115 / 25.8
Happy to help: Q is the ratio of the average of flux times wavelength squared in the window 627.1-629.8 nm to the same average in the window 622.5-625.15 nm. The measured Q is 1.1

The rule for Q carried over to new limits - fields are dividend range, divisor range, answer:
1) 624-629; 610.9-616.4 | 0.99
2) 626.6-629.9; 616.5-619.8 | 1.05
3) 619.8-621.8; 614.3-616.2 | 1.02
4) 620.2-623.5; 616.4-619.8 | 1.01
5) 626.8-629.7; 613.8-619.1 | 1.04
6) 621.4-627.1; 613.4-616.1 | 0.97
